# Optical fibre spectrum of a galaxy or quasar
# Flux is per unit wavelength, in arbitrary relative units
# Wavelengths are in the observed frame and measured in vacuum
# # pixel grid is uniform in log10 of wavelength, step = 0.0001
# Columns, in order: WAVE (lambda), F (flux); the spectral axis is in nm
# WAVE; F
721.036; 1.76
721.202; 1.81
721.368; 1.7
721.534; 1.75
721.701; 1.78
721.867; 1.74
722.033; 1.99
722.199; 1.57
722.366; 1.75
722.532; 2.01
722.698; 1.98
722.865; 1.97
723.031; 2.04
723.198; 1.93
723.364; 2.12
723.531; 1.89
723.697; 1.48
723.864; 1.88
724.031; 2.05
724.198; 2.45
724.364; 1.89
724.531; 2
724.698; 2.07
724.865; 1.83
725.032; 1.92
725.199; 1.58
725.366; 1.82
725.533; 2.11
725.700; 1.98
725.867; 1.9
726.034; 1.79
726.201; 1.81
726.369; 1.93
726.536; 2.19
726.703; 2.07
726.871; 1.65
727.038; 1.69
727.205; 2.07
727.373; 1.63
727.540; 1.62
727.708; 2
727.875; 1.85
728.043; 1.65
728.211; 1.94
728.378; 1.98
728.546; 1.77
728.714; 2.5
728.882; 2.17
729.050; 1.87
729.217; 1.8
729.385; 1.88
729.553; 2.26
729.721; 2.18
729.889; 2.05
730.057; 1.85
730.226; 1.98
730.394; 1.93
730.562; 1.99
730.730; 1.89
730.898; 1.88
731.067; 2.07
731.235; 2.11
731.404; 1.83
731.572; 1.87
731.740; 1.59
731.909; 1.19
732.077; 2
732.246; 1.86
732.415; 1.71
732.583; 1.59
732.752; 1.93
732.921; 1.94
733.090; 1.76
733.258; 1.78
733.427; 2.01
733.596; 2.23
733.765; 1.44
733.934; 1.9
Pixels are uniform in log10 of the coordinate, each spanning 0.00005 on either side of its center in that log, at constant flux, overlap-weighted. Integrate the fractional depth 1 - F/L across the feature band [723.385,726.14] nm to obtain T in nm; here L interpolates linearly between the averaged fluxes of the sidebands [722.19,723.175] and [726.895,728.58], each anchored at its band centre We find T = -0.07 nm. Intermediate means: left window 1.91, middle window 1.92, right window 1.82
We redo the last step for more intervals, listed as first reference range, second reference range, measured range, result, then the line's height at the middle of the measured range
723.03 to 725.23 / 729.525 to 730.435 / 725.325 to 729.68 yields 0.15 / 1.99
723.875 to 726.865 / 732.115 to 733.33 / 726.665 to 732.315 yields -0.10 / 1.87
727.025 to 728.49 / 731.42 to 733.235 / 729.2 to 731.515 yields -0.26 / 1.78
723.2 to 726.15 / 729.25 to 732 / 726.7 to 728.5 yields 0.09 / 1.92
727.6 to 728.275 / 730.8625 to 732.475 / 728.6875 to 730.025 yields -0.17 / 1.83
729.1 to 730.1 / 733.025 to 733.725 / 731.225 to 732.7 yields 0.16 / 1.95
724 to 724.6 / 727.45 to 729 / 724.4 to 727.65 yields 0.25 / 2.03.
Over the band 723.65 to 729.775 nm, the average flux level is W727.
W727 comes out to 1.93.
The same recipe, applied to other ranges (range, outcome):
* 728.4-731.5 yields 2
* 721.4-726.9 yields 1.91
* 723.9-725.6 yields 1.97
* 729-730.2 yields 1.99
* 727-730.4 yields 1.94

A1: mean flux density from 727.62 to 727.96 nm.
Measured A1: 1.92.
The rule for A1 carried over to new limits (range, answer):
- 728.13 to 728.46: 1.96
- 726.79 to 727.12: 1.67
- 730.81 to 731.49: 1.97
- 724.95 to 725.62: 1.86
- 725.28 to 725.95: 1.95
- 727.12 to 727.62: 1.78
